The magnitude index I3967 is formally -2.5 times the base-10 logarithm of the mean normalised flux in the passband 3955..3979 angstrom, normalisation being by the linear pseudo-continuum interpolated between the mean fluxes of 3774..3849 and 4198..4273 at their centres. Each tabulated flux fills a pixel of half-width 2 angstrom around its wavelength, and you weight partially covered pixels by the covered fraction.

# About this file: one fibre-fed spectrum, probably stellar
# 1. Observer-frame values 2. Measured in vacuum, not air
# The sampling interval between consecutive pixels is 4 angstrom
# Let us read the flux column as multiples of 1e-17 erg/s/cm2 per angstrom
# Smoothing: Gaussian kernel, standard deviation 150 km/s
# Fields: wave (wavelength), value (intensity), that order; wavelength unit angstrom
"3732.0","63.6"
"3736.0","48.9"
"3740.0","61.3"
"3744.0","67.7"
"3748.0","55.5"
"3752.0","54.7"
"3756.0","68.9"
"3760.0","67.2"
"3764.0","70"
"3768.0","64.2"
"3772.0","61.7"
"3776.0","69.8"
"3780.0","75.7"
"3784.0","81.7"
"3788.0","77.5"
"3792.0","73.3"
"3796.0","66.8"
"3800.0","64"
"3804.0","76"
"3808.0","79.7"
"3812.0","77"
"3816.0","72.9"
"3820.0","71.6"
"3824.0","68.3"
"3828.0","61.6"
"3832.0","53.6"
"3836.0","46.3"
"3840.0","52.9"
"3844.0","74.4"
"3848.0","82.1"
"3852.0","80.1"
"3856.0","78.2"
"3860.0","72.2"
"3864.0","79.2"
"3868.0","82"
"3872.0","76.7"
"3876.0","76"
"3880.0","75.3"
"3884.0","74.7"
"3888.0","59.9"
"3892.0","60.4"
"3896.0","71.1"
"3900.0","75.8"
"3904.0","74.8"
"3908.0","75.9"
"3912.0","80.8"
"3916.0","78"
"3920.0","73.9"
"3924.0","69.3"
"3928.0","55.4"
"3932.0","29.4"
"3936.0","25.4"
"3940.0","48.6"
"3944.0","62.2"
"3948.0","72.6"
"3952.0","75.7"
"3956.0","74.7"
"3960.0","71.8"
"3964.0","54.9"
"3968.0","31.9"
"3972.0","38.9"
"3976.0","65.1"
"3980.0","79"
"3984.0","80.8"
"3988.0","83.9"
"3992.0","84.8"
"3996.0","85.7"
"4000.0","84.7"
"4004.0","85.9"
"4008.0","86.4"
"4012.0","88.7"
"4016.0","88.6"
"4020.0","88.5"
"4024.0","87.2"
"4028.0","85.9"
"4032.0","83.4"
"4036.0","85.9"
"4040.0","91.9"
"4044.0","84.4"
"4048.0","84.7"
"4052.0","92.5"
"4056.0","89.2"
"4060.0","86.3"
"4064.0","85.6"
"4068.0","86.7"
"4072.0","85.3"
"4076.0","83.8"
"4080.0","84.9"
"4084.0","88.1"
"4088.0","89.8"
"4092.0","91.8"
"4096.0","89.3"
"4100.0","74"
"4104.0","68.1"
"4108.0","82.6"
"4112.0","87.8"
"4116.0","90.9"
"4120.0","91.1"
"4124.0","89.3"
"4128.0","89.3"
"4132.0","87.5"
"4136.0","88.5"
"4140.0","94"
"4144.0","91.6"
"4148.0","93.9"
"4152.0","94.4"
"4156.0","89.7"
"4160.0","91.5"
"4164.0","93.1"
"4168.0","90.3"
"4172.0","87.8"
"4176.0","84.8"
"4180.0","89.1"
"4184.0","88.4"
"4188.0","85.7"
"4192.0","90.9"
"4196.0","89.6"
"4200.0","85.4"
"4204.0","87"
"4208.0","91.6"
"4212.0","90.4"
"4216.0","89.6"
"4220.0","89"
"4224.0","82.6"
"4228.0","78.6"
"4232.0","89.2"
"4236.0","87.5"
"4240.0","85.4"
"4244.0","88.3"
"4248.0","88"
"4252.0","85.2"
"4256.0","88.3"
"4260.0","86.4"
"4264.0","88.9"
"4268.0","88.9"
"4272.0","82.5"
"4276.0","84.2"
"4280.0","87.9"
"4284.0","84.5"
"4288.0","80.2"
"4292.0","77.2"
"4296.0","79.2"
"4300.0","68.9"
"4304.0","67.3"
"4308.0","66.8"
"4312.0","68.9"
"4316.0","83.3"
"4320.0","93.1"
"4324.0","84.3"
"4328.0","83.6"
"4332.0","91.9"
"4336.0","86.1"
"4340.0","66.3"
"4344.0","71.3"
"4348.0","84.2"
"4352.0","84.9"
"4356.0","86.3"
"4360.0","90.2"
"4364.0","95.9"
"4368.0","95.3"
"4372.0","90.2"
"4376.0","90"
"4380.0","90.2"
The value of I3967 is 0.32 mag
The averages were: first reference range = 69.6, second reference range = 87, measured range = 56.4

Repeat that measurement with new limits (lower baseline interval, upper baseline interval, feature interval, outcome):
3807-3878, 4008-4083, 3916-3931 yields 0.185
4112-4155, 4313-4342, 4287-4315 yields 0.163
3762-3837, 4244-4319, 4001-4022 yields -0.173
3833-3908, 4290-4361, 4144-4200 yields -0.170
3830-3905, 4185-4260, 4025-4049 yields -0.098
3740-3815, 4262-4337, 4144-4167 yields -0.182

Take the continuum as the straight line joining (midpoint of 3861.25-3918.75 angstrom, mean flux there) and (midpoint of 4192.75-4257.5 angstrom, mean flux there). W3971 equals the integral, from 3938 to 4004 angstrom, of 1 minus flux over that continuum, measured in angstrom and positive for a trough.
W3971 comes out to 7.3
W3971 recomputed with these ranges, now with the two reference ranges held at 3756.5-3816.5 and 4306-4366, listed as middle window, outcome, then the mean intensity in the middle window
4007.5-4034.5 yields -3.8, 87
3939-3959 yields 1.9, 67.9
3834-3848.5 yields 2.1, 62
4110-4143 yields -4.8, 89.9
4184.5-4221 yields -4.1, 88.8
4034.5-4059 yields -3.6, 88.1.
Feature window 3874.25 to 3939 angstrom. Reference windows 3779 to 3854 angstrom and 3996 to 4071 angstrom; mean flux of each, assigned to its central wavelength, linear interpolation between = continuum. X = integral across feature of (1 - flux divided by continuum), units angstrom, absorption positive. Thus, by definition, 9.5 angstrom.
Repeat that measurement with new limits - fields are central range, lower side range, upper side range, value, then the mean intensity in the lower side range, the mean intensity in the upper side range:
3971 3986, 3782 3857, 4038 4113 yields 2.27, 70.3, 85.6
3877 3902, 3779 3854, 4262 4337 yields 0.73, 70.2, 81.4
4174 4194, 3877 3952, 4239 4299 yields -1.94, 65.1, 84.7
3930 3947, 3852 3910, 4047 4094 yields 7.60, 73.9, 87.4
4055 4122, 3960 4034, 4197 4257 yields -3.89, 76.8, 87.1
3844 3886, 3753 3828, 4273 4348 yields -3.10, 71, 79.3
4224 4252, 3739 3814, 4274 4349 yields -2.83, 69.2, 79.4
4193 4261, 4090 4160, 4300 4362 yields -2.53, 88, 80.2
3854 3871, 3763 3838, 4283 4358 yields -1.83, 69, 79.3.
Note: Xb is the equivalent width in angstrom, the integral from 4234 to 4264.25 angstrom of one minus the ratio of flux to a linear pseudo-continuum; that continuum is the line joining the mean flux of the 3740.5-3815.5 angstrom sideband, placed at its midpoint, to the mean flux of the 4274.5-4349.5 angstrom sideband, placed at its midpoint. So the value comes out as -3.5 angstrom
